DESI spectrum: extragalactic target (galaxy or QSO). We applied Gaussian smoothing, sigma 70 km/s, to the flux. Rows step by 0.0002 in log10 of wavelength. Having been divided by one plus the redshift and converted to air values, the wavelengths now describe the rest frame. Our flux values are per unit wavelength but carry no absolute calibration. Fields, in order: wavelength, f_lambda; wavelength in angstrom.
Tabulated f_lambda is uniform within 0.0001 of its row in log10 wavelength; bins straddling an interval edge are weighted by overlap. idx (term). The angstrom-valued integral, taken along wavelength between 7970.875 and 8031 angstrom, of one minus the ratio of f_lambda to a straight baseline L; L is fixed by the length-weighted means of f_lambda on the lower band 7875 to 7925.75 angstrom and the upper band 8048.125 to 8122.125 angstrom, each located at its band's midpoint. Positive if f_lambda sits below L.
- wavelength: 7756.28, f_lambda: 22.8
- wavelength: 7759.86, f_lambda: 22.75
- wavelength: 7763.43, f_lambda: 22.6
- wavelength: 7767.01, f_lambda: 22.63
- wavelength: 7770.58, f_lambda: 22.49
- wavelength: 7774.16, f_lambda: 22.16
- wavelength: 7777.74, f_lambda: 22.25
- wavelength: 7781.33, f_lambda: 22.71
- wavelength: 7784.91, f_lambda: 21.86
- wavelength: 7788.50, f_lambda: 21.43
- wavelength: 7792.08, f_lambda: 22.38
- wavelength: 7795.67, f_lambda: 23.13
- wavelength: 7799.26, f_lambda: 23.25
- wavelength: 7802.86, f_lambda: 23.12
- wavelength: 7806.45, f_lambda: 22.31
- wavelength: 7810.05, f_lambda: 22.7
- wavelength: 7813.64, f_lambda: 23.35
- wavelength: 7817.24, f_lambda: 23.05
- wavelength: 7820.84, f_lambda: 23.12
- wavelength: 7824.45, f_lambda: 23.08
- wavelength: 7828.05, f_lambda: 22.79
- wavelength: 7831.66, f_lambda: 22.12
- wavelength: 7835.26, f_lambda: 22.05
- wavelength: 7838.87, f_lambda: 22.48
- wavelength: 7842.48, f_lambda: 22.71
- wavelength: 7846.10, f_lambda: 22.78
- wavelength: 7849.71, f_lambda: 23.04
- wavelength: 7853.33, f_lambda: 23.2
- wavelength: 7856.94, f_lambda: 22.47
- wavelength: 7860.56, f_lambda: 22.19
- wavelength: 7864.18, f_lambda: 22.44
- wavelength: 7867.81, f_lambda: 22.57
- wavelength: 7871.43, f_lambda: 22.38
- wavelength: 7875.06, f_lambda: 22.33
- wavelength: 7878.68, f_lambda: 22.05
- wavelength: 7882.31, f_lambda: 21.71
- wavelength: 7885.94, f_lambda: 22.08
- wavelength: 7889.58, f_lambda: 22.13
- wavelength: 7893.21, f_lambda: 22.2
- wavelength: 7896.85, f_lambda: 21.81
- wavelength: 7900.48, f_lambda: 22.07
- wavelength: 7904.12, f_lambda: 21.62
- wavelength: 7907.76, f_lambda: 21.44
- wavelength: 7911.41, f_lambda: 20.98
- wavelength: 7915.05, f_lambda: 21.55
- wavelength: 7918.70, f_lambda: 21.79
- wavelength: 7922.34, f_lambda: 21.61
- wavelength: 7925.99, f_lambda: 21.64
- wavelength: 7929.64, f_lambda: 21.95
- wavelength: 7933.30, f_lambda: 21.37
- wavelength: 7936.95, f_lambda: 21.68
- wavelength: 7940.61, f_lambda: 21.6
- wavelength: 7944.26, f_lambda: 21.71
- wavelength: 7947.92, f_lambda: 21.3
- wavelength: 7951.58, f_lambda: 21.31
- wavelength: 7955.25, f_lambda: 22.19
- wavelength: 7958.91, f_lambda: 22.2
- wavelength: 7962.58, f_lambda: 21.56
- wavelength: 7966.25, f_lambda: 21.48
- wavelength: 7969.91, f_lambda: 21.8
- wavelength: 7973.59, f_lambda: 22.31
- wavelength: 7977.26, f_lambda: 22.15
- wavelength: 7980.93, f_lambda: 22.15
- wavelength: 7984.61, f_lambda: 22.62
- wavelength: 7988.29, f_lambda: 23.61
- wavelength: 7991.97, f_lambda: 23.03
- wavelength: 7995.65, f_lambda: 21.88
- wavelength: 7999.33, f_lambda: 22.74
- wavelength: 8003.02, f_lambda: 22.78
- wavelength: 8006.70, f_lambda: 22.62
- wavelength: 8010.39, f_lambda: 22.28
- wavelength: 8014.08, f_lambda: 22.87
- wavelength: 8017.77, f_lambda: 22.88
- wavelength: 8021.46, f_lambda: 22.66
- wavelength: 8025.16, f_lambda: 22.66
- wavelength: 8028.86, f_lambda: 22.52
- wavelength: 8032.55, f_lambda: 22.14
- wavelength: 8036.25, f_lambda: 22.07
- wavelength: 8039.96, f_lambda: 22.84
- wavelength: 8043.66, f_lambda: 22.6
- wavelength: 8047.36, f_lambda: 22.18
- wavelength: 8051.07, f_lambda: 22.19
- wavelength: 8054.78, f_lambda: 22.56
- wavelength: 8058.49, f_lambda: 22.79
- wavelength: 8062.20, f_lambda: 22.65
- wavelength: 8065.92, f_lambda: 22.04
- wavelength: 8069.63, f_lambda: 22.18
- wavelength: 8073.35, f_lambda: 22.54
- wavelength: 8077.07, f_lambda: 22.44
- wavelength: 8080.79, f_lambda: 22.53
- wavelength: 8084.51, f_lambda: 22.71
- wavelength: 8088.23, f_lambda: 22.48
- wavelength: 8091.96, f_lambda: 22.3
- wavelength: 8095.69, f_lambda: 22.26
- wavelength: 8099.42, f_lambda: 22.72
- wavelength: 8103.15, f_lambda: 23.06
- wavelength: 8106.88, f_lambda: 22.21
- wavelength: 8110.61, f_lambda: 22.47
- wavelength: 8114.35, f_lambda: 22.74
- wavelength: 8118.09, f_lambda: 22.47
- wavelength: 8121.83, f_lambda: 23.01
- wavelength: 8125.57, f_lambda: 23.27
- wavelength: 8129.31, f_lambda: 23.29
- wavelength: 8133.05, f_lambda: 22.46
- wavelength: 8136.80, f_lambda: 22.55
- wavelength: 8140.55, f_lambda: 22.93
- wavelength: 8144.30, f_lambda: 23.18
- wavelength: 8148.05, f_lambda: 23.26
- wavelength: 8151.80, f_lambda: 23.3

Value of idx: -1.1 angstrom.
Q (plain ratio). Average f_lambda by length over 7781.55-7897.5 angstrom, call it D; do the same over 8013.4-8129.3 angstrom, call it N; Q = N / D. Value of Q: 1.00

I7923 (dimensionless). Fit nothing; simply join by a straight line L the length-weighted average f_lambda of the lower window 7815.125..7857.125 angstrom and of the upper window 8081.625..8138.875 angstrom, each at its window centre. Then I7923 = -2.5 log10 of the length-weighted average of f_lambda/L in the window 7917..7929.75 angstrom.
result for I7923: 0.049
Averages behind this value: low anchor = 22.8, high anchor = 22.7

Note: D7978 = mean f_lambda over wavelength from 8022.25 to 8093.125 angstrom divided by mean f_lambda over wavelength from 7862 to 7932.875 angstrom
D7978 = 1.0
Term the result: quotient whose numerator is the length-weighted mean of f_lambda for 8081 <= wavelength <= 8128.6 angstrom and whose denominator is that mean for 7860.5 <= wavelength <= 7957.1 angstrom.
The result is 1.0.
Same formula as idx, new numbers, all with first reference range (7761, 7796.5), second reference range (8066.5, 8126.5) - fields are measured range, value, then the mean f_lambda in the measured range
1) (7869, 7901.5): 0.48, 22.1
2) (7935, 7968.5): 1.19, 21.7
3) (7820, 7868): -0.52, 22.6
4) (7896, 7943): 1.73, 21.6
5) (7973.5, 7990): -0.07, 22.6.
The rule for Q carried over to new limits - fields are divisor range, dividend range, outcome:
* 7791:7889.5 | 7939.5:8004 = 0.98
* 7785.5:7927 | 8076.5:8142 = 1.01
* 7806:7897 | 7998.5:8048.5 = 1.00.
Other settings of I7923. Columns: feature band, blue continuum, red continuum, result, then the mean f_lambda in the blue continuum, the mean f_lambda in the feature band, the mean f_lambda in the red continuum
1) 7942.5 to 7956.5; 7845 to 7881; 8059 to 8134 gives 0.05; 22.5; 21.6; 22.6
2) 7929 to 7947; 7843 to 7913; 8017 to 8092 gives 0.03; 22.2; 21.6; 22.5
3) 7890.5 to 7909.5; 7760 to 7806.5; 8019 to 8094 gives 0.03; 22.5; 21.9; 22.5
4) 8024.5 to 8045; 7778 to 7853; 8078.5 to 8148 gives 0.01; 22.7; 22.5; 22.7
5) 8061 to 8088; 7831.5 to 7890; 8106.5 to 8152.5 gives 0.02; 22.4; 22.4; 22.9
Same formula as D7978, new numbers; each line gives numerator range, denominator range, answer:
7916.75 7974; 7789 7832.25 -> 0.95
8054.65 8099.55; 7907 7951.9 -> 1.04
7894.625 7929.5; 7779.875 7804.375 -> 0.96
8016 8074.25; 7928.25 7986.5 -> 1.03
